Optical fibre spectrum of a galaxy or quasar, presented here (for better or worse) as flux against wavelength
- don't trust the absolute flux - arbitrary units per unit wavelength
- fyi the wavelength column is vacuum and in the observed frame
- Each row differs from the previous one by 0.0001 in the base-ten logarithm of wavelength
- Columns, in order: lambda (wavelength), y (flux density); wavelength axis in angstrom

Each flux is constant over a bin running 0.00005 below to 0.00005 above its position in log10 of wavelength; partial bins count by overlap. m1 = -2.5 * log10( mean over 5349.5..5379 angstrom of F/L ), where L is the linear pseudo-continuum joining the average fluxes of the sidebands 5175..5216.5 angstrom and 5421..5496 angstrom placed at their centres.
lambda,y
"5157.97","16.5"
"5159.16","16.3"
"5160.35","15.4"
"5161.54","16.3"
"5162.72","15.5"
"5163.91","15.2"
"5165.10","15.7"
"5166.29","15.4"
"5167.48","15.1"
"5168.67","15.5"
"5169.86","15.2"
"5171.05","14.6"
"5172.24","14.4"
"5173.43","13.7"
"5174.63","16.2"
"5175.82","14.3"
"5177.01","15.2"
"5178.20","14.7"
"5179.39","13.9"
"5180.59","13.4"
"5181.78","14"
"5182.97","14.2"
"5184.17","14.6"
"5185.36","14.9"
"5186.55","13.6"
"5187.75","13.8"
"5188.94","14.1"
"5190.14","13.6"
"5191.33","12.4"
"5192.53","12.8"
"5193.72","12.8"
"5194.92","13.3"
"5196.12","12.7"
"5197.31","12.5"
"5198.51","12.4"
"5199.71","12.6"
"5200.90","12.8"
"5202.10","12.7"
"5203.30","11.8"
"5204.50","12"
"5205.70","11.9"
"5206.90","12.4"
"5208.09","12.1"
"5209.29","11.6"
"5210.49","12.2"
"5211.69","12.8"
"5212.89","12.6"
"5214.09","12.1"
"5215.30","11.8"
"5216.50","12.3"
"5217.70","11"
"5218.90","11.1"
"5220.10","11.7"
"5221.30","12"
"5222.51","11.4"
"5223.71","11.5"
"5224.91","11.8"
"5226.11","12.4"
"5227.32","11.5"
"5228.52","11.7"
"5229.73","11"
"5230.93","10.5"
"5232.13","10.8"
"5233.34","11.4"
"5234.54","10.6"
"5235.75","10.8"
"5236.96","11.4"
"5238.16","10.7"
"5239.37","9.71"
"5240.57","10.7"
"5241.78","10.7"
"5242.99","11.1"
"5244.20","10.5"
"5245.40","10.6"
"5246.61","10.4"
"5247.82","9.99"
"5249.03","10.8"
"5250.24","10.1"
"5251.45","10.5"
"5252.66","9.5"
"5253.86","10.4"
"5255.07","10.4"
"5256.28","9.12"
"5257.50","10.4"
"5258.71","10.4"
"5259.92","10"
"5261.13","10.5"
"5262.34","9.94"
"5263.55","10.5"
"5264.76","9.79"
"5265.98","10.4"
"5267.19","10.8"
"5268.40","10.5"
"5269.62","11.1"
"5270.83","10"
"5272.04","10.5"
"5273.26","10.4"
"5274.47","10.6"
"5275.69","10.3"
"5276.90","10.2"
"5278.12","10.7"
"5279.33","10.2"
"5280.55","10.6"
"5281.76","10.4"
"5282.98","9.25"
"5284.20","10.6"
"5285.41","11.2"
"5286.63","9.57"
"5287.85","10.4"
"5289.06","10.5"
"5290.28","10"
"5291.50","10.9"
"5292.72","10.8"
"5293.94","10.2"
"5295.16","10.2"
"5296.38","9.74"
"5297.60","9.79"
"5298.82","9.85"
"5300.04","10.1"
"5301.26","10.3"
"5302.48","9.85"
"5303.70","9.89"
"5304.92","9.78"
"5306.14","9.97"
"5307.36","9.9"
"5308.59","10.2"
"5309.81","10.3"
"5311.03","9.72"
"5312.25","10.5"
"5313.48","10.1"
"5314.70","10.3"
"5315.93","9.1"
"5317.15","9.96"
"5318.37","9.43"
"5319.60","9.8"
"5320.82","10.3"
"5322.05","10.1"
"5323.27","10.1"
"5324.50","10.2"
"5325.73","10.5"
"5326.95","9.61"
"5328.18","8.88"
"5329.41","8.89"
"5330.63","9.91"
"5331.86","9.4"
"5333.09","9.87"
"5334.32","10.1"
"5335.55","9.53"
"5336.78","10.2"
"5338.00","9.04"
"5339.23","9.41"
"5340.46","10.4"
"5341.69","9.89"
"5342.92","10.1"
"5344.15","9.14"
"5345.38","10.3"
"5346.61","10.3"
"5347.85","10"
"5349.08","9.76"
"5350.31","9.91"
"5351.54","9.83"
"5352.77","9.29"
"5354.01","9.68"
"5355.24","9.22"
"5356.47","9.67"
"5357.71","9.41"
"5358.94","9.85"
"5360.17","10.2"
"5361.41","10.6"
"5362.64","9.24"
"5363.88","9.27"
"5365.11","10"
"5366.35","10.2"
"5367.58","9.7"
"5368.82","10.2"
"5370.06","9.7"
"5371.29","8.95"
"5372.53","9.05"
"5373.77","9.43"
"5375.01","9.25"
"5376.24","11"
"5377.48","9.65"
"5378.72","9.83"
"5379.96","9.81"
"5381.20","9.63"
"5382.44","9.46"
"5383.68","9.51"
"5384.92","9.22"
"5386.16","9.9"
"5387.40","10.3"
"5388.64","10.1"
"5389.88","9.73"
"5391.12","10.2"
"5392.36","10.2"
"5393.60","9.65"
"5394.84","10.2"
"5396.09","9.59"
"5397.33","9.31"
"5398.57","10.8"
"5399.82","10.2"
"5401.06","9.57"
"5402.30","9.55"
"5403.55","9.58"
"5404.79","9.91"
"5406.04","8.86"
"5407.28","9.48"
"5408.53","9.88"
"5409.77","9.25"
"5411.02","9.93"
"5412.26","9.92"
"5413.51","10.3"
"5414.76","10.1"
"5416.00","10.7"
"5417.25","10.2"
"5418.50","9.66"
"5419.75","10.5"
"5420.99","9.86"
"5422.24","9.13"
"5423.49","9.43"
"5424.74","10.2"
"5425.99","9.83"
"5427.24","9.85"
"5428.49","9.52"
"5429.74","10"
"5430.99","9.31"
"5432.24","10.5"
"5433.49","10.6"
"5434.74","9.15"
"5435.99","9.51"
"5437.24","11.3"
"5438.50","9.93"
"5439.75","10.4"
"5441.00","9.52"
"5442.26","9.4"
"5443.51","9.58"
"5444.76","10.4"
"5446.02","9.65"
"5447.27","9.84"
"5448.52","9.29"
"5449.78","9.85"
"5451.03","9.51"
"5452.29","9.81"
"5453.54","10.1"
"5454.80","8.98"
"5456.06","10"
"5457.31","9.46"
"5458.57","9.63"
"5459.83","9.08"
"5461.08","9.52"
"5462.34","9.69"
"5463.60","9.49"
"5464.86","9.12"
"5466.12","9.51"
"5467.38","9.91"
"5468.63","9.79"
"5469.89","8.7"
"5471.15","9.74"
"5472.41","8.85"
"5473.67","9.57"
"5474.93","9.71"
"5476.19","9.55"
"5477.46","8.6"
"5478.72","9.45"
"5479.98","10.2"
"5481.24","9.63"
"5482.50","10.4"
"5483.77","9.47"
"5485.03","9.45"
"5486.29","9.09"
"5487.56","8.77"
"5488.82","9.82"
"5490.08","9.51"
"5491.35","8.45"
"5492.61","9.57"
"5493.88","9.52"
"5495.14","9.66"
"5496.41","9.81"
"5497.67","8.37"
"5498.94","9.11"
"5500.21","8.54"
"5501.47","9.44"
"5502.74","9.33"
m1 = 0.12 mag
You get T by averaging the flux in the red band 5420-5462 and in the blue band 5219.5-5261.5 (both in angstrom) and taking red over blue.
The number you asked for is 0.9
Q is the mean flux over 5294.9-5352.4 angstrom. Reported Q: 9.88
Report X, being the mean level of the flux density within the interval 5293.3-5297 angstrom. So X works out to 10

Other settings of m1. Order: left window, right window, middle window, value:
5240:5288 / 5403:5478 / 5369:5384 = 0.036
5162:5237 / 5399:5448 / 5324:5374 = 0.123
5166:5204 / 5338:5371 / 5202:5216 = 0.095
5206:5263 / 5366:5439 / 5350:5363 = 0.048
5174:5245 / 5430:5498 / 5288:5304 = 0.125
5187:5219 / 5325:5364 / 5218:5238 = 0.062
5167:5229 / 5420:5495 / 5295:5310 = 0.169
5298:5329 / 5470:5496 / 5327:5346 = 0.023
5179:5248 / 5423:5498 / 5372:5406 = 0.058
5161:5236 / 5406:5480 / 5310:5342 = 0.152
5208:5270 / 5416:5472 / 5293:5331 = 0.062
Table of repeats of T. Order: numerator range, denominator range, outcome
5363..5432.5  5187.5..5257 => 0.85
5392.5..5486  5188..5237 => 0.81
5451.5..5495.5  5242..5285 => 0.92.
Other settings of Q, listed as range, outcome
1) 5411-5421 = 10.2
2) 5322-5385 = 9.74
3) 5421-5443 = 9.85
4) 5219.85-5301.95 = 10.5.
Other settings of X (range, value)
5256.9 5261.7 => 10.3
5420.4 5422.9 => 9.48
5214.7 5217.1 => 12.1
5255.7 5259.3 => 9.95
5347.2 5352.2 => 9.87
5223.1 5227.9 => 11.8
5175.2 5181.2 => 14.3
